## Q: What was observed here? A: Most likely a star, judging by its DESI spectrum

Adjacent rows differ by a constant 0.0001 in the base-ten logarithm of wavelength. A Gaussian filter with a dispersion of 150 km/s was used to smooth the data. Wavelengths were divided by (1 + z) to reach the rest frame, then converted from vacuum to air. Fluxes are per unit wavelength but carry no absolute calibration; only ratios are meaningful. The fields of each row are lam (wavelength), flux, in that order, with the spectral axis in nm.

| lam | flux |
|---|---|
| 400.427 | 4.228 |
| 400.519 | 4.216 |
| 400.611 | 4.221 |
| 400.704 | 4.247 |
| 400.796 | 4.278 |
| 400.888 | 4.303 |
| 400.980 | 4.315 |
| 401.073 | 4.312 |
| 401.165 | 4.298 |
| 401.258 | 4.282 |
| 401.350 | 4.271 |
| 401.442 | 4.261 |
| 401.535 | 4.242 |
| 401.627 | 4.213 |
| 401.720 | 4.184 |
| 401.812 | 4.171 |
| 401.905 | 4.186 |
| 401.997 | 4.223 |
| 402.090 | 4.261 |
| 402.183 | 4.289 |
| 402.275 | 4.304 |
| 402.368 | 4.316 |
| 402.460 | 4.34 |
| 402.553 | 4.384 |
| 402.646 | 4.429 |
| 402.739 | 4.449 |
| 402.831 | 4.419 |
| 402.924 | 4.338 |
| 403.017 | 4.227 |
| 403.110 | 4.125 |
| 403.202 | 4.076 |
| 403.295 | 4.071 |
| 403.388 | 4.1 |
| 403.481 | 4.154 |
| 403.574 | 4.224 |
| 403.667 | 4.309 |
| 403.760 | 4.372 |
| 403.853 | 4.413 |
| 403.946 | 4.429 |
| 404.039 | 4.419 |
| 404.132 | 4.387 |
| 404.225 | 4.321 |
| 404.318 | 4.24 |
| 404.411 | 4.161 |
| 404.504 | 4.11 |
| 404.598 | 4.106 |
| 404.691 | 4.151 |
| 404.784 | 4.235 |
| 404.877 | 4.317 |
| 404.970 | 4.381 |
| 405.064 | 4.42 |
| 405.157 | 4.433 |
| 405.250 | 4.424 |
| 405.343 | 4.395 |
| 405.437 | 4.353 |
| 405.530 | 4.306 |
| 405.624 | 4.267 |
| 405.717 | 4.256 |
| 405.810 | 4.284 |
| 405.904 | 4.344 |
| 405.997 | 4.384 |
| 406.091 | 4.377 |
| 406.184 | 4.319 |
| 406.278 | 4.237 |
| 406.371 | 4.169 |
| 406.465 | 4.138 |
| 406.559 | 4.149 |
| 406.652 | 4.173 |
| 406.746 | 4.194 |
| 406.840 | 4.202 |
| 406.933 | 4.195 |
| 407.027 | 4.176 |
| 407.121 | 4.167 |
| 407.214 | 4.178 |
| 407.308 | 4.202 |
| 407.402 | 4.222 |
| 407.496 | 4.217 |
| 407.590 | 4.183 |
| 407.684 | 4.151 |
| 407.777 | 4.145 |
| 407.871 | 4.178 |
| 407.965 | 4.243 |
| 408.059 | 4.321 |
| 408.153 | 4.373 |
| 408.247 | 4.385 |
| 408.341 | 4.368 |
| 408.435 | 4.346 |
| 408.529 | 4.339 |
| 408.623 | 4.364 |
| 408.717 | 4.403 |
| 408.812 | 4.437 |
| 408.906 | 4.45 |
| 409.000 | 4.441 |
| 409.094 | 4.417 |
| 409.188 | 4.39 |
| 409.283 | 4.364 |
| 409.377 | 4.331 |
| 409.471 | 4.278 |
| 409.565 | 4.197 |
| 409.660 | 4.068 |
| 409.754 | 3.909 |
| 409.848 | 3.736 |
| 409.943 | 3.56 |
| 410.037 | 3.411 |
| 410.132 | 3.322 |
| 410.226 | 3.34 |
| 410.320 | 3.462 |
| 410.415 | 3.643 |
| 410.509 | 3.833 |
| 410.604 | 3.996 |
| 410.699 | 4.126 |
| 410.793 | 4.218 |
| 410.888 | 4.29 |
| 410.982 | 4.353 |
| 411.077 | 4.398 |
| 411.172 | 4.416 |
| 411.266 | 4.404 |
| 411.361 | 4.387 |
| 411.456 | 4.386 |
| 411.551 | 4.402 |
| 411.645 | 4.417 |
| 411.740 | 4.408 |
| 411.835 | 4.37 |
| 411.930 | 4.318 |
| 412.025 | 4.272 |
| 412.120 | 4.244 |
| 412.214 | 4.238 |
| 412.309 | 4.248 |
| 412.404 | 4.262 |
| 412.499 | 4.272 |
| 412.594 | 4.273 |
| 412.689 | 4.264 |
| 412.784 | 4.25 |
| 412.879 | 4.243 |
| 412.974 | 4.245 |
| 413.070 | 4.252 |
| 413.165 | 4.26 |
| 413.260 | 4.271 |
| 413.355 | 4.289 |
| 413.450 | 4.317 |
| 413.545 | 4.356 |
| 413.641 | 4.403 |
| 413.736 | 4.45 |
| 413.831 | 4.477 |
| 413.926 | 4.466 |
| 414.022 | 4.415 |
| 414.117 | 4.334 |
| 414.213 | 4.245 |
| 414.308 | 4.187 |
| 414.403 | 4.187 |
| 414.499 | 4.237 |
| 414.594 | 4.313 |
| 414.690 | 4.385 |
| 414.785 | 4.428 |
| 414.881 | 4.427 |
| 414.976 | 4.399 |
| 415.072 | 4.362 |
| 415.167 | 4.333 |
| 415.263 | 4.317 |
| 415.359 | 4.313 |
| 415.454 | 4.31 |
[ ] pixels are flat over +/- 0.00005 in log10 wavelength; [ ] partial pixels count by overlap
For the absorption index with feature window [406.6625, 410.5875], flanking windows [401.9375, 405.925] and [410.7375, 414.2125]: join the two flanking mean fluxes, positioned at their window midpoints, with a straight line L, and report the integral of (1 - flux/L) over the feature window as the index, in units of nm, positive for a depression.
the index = 0.17 nm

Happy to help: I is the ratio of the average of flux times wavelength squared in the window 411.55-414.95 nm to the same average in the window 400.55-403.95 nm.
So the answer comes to 1.1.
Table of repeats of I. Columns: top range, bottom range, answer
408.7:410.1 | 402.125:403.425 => 1.00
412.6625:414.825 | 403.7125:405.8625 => 1.05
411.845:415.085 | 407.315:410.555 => 1.07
